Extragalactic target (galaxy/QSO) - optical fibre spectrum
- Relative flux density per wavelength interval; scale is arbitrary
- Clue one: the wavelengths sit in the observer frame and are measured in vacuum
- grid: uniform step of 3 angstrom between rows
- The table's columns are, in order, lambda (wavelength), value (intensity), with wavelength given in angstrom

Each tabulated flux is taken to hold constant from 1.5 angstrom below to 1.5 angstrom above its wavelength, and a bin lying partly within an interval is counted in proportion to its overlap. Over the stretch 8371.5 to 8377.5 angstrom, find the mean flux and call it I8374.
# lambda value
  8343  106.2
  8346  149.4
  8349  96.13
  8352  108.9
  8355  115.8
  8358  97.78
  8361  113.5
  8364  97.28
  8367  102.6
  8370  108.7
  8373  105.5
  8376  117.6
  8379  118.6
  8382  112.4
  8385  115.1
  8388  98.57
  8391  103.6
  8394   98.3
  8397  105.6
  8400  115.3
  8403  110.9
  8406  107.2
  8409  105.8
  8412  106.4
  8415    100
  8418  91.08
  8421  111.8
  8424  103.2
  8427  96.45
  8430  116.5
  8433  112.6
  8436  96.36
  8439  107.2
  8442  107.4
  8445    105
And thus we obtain 112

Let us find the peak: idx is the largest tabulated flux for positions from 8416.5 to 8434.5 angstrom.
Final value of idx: 116.5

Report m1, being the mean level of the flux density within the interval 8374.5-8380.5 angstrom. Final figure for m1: 118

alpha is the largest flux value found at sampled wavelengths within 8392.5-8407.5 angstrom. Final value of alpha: 115.3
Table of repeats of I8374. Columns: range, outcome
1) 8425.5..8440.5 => 106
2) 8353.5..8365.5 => 106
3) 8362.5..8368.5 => 99.9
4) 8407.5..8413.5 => 106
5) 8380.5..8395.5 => 106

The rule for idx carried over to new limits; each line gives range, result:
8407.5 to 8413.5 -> 106.4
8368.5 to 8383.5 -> 118.6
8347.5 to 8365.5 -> 115.8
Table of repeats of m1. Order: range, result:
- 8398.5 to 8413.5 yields 109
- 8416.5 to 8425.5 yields 102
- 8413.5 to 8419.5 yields 95.5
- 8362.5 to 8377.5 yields 106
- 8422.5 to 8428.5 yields 99.8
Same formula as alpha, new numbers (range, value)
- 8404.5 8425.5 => 111.8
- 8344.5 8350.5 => 149.4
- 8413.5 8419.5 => 100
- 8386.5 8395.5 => 103.6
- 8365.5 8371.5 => 108.7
